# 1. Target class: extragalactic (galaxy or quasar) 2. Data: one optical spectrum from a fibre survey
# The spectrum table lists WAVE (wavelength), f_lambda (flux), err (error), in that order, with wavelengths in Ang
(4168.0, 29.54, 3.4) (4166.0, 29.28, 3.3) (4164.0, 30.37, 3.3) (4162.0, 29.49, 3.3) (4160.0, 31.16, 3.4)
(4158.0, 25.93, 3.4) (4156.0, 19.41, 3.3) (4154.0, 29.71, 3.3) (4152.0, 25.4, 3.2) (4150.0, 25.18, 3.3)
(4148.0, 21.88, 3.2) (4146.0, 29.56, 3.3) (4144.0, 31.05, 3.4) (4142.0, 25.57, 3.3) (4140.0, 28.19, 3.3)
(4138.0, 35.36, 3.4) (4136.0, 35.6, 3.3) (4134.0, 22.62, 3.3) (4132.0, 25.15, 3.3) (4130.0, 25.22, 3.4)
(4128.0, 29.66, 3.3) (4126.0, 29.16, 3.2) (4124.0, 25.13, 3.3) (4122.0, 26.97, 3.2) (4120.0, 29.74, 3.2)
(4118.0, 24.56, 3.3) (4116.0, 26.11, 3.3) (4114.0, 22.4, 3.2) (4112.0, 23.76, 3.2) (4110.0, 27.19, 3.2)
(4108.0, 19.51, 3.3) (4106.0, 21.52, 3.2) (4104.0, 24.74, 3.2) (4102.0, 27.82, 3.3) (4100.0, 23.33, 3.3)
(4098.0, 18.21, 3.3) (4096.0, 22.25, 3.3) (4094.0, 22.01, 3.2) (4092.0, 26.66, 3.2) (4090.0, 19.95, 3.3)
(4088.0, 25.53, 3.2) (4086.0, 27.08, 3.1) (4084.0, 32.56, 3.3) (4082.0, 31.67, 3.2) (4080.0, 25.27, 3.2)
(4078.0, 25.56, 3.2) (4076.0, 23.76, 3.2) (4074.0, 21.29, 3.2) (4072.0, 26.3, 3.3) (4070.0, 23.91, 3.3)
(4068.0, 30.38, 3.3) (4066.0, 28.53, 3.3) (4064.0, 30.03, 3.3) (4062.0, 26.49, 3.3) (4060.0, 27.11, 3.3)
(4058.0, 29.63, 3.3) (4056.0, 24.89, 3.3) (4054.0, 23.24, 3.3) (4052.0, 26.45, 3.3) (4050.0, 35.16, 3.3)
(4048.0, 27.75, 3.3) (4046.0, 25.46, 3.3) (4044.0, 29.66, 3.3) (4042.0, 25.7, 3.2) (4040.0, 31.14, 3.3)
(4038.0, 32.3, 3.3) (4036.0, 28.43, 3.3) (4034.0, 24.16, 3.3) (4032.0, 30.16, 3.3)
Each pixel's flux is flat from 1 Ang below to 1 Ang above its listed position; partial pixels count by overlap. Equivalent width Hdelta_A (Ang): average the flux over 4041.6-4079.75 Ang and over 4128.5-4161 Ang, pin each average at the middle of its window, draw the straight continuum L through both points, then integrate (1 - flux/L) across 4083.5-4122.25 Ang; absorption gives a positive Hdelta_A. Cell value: 3.8 Ang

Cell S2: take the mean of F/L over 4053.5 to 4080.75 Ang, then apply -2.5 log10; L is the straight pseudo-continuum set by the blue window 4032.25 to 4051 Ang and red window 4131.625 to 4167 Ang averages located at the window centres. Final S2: 0.10 mag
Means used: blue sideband 28.9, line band 26.2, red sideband 27.9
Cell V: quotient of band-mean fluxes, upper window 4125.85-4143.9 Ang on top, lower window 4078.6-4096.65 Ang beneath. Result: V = 1.1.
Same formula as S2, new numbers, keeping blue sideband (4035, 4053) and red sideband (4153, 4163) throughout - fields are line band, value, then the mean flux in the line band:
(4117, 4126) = 0.04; 26.9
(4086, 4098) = 0.22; 23.2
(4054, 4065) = 0.06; 27.2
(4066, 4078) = 0.13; 25.4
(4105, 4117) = 0.19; 23.4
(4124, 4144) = -0.04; 28.5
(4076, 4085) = 0.01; 28.2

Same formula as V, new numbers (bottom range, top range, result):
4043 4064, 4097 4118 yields 0.85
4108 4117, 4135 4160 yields 1.15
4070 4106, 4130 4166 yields 1.12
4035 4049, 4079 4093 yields 0.94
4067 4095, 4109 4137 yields 1.03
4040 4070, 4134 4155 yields 1.02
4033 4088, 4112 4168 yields 0.99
